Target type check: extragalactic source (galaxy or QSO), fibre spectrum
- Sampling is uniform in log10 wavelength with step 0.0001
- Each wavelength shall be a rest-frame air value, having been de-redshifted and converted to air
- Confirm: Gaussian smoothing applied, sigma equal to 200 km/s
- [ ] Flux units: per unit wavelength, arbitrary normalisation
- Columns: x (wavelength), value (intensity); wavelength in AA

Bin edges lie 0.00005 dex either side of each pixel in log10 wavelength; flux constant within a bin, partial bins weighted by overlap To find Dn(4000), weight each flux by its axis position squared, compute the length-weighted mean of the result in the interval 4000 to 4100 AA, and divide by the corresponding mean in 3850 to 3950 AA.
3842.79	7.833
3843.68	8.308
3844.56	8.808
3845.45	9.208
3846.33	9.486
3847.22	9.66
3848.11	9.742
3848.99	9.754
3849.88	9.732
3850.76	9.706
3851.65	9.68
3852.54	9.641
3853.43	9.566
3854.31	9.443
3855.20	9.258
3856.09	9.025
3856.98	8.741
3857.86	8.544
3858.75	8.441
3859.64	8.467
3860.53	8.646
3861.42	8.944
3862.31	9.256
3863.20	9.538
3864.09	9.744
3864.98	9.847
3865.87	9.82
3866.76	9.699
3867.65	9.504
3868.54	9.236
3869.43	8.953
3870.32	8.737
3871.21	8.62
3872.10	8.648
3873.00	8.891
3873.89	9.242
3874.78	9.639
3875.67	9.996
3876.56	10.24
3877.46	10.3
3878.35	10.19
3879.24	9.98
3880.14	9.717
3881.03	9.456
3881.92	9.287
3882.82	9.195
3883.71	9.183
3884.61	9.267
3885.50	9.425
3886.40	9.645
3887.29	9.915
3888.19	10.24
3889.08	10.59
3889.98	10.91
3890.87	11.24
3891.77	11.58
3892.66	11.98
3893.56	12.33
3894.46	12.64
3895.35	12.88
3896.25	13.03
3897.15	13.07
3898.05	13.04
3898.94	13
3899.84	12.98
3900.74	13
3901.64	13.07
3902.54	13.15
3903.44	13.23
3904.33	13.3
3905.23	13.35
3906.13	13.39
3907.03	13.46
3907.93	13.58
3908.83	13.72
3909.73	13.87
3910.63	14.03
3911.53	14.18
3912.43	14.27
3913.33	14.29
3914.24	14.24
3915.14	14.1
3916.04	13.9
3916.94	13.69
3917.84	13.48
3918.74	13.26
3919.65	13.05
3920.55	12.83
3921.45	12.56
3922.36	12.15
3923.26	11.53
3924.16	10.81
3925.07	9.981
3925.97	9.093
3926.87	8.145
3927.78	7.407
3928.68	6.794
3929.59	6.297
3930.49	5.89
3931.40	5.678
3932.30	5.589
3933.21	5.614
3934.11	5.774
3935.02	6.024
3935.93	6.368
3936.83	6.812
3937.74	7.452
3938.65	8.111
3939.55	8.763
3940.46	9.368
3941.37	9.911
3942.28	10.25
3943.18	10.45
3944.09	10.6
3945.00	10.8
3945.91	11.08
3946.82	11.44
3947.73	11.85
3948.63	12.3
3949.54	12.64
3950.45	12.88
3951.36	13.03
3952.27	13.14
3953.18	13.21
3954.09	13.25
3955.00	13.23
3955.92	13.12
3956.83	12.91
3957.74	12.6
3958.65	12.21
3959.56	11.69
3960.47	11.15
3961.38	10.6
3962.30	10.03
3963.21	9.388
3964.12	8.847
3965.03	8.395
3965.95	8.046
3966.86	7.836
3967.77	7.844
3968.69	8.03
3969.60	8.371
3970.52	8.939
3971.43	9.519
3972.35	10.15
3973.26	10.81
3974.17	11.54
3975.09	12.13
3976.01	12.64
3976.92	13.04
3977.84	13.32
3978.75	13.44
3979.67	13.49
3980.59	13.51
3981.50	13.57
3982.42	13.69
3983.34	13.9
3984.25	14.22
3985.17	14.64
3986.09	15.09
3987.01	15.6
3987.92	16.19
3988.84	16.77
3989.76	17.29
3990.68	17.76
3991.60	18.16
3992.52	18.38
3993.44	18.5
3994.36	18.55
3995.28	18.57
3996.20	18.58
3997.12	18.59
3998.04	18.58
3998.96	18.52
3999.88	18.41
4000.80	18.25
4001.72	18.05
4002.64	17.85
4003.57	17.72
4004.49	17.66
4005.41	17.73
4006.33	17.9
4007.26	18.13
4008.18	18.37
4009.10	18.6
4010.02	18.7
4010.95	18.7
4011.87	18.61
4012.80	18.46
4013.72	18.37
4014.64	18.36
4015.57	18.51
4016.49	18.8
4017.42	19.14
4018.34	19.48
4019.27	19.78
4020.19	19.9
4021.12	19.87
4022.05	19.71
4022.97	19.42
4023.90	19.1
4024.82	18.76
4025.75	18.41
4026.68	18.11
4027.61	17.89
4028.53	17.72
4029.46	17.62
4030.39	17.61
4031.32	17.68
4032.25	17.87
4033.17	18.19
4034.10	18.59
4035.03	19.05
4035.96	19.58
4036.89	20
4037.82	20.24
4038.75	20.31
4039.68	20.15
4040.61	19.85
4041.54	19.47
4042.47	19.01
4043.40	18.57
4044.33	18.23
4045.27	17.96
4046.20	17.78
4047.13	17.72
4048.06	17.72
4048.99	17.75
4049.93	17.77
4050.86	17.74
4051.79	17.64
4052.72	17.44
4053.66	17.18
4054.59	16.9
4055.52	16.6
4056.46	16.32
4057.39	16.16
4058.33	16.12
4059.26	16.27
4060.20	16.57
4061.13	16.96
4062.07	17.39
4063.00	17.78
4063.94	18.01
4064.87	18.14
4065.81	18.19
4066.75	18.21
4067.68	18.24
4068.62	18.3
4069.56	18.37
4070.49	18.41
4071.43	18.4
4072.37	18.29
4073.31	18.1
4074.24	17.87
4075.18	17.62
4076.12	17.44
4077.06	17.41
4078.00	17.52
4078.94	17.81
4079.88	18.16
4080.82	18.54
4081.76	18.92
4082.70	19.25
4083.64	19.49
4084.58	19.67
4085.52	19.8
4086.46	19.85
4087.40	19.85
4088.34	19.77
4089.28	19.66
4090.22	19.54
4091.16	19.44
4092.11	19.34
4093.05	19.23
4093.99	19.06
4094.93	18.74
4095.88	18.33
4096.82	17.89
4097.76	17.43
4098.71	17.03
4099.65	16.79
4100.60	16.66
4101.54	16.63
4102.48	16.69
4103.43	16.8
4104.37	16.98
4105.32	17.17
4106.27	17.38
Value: 1.89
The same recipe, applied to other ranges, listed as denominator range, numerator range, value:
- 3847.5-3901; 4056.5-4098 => 2.01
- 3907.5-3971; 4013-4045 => 1.87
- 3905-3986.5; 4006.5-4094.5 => 1.75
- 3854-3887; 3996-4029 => 2.14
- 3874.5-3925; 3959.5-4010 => 1.25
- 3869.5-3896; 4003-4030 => 1.96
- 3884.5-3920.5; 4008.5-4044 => 1.58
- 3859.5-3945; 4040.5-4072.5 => 1.82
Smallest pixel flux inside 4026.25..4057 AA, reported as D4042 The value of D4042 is 16.32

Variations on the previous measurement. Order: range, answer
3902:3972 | 5.589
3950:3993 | 7.836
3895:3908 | 12.88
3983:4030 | 13.9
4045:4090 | 16.12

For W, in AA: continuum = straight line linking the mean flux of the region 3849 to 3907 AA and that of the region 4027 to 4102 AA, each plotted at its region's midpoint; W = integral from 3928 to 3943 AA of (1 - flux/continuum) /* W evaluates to 6.6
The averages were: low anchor 10.4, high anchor 18.2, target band 7.24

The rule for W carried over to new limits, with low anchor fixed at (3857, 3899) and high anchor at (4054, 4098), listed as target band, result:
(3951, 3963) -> 0.9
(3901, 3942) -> 3.2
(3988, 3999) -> -2.4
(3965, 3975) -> 3.4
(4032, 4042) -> -1.7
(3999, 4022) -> -4.5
